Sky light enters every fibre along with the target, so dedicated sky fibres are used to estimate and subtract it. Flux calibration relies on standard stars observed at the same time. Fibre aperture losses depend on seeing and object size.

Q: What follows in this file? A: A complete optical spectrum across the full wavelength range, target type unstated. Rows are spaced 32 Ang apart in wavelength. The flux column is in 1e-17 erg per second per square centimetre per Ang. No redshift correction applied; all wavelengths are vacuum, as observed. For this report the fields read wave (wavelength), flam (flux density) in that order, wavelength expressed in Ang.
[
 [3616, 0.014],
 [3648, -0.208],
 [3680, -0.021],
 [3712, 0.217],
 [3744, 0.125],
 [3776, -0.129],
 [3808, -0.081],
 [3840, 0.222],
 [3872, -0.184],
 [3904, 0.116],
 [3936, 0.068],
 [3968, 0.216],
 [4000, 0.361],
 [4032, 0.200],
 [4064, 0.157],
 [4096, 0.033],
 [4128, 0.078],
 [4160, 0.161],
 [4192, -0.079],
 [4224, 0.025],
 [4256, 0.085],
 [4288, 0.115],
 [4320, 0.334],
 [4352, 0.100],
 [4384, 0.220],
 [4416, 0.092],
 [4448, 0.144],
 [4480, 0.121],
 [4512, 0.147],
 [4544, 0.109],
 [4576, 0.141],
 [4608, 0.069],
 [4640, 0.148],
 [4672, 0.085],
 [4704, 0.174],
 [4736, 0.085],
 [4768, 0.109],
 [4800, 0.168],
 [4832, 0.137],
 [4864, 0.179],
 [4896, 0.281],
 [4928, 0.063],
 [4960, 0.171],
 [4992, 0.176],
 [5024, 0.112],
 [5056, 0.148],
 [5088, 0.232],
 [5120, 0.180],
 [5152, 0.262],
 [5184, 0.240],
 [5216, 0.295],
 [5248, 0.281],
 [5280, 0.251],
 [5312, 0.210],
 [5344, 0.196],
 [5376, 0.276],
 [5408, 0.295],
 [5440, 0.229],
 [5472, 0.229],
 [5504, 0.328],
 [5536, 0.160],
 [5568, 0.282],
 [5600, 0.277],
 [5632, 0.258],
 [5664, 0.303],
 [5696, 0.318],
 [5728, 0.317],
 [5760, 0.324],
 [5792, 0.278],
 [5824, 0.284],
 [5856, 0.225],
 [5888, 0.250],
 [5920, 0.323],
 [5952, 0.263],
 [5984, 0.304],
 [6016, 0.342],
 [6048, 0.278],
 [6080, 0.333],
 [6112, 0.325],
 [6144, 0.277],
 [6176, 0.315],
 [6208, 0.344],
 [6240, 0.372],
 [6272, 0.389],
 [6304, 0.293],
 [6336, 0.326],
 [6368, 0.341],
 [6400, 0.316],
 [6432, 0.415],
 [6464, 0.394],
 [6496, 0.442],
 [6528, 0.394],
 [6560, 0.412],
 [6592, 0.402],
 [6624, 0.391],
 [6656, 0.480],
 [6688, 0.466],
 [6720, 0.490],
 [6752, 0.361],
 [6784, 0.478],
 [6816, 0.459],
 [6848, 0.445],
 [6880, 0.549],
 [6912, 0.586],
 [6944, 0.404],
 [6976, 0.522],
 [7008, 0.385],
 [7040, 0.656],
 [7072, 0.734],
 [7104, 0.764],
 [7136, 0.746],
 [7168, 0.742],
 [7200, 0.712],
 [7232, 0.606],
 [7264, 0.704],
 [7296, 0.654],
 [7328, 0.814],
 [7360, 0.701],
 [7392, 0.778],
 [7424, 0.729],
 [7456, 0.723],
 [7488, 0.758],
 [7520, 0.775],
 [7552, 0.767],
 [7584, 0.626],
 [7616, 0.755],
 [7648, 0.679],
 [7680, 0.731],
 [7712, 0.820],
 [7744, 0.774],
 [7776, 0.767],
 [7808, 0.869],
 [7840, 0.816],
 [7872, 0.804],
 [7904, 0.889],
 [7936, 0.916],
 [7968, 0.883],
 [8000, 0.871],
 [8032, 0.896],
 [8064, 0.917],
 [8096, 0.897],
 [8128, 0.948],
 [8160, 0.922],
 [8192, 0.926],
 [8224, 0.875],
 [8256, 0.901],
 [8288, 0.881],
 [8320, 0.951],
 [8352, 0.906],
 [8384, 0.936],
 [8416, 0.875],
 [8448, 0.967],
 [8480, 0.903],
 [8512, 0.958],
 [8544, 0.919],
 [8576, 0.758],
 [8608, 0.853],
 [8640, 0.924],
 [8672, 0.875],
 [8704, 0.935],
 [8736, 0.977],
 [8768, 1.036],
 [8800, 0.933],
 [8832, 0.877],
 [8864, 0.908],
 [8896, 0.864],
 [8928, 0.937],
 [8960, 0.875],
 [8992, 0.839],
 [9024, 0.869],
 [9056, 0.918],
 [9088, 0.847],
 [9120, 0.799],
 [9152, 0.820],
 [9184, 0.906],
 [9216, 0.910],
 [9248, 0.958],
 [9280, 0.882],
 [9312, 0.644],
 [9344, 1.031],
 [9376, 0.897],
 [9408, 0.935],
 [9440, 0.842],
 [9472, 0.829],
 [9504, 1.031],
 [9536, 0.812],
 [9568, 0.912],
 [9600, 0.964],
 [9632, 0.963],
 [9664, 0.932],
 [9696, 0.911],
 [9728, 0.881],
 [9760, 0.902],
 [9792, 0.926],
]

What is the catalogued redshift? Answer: 0.764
